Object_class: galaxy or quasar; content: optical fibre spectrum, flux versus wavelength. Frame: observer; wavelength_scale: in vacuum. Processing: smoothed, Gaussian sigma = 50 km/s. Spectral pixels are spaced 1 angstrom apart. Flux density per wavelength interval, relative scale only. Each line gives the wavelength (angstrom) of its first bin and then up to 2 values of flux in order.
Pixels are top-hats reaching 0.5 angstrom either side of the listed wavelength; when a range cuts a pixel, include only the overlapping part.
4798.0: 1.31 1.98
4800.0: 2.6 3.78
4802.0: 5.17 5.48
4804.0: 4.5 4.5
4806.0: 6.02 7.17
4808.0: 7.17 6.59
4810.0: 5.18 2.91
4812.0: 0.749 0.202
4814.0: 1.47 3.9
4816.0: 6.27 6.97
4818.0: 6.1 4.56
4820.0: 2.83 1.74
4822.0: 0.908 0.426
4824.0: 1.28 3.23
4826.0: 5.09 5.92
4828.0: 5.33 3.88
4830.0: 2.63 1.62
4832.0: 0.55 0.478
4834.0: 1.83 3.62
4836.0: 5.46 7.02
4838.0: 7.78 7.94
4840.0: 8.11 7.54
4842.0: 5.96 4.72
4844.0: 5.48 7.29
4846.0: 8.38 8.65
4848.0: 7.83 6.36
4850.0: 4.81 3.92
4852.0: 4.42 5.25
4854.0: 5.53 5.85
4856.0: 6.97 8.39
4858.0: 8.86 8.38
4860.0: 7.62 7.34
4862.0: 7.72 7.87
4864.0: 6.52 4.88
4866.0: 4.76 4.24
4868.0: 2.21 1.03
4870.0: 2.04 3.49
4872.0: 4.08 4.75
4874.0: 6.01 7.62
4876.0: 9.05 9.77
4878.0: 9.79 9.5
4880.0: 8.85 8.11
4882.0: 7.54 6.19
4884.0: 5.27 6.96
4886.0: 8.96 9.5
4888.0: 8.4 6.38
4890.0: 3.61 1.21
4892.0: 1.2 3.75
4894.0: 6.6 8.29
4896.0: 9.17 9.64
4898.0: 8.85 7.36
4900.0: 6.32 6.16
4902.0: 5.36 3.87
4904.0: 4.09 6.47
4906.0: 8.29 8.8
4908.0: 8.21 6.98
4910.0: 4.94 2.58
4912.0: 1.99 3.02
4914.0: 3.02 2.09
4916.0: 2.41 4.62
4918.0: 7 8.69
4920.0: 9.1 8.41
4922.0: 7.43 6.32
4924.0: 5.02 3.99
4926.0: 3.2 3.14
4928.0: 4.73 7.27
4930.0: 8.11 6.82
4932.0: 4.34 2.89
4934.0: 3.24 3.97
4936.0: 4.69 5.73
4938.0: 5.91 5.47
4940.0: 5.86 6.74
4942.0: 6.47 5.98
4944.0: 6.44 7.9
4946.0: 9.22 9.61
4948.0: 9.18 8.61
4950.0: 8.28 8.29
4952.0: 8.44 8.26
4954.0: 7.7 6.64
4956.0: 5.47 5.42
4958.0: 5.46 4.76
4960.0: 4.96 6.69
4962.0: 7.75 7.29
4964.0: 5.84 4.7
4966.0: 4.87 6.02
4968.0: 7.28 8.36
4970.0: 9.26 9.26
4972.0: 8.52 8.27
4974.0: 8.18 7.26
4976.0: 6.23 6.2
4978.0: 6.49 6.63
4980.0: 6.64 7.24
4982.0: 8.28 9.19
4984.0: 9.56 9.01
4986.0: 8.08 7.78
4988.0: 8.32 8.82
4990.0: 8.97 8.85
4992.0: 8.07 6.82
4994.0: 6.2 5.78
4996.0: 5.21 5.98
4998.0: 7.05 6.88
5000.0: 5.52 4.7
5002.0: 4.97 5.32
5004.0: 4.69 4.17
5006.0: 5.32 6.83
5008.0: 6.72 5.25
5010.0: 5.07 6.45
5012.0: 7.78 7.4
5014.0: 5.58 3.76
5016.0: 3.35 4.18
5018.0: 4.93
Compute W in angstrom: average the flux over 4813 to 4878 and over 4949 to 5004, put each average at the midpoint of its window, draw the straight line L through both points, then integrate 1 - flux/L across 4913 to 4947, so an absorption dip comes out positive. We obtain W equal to 4.0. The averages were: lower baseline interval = 5.19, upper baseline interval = 7.07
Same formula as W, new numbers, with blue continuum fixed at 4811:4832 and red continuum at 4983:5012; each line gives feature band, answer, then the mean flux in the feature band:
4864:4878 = -3.2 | 5.15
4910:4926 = 0.5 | 4.98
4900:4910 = -3.1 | 6.39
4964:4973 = -1.6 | 7.26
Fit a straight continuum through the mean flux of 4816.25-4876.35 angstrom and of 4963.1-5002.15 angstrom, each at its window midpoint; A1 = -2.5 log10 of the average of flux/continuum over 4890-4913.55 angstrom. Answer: 0.05 mag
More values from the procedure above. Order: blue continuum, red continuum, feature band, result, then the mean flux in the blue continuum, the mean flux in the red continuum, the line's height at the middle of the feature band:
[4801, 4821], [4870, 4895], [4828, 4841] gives 0.18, 4.53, 6.47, 5.16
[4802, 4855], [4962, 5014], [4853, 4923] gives -0.13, 4.7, 6.93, 5.53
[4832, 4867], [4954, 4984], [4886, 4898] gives 0.01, 6.17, 6.93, 6.44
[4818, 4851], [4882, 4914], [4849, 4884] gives -0.17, 4.67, 6.05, 5.37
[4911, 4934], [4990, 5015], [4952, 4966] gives -0.13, 5.07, 6.12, 5.55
